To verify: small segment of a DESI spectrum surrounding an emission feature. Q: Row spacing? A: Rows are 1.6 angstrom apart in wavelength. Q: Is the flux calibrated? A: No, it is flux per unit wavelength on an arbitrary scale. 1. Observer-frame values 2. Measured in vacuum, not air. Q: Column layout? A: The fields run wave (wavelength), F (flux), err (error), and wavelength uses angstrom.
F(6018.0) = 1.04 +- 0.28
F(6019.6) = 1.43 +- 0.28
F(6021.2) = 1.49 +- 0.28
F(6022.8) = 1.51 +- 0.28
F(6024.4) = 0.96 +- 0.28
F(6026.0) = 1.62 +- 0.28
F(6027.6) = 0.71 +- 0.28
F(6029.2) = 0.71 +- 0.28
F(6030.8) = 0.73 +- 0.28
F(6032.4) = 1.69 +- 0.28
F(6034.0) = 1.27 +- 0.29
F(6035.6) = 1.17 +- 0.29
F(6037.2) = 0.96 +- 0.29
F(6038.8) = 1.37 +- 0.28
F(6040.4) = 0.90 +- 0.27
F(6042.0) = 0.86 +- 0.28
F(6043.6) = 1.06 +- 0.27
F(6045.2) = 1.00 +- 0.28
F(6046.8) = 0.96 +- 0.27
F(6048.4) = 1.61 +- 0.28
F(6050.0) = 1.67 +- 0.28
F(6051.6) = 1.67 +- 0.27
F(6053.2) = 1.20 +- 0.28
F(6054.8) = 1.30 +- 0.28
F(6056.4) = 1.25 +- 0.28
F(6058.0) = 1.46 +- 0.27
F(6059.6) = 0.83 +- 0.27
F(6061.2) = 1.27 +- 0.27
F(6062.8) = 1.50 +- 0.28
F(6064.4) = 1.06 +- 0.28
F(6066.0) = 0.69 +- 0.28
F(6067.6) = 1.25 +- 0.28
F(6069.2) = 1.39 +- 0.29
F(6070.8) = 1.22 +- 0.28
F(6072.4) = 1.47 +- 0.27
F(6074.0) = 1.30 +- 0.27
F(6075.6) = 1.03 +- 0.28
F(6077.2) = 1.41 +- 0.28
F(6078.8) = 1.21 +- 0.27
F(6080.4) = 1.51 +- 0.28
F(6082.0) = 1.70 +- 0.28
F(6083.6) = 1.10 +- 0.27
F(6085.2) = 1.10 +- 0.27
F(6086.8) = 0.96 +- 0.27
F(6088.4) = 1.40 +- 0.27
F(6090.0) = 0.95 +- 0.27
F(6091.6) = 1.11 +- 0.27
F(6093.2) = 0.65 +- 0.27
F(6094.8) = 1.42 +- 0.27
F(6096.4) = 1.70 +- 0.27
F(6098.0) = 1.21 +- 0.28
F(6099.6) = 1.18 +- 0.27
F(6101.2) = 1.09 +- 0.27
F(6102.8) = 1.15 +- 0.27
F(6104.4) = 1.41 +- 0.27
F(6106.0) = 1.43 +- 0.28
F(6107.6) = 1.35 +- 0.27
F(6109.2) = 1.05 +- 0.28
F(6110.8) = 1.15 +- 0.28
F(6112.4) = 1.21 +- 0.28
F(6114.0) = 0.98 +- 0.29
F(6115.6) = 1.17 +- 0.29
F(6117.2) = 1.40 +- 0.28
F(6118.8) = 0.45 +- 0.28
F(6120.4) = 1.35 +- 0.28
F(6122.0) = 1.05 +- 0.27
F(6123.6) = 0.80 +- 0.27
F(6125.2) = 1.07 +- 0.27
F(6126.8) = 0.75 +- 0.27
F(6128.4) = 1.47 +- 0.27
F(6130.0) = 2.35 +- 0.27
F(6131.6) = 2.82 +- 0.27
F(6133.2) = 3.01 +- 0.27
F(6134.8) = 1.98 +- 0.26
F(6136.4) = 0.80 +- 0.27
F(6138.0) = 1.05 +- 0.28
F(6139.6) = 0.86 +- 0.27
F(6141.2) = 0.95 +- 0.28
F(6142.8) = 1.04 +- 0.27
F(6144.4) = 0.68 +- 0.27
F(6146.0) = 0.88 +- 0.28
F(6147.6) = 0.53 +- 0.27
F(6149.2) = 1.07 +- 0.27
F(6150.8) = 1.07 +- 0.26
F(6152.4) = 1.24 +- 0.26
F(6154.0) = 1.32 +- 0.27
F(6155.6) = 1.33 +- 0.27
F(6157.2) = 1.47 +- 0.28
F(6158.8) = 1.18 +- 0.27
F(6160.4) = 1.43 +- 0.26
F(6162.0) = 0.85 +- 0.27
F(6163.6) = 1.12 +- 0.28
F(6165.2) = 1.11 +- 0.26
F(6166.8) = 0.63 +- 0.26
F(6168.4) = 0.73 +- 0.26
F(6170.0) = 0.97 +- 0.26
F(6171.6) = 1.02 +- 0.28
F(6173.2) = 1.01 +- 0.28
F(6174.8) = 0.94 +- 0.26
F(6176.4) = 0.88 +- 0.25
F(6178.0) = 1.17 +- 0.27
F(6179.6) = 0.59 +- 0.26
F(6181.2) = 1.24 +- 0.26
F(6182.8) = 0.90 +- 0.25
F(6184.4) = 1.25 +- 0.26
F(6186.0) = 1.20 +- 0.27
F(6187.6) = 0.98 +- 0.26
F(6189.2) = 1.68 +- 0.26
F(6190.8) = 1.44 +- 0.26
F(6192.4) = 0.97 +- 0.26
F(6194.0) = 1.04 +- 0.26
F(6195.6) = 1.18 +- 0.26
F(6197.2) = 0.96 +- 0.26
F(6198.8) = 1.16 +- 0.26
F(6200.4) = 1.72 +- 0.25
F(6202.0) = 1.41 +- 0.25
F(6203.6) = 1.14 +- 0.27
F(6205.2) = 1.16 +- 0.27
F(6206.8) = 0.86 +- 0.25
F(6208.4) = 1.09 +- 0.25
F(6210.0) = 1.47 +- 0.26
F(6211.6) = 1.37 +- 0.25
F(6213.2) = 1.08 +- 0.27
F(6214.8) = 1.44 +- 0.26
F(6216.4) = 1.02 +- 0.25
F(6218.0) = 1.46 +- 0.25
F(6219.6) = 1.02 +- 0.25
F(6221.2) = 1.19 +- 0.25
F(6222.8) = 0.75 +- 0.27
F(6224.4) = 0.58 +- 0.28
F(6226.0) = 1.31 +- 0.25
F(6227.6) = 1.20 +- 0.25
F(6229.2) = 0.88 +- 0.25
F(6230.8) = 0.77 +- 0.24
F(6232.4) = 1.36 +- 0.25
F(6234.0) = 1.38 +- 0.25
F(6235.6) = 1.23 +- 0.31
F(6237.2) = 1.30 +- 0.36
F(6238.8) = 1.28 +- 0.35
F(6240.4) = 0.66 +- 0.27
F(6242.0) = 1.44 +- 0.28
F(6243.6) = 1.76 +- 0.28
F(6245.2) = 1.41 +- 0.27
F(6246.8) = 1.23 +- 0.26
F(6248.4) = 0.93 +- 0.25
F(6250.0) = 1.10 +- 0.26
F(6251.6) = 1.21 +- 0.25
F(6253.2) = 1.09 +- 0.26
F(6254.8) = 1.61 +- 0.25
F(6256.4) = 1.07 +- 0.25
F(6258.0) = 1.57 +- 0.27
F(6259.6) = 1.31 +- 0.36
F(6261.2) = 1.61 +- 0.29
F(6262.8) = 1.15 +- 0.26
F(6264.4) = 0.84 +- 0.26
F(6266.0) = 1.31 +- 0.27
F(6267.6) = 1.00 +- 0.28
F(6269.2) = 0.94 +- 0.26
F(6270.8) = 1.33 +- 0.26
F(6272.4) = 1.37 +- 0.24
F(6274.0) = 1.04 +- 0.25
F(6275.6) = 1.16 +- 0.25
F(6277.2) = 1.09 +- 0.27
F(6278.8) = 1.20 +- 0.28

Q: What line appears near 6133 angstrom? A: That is Hbeta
